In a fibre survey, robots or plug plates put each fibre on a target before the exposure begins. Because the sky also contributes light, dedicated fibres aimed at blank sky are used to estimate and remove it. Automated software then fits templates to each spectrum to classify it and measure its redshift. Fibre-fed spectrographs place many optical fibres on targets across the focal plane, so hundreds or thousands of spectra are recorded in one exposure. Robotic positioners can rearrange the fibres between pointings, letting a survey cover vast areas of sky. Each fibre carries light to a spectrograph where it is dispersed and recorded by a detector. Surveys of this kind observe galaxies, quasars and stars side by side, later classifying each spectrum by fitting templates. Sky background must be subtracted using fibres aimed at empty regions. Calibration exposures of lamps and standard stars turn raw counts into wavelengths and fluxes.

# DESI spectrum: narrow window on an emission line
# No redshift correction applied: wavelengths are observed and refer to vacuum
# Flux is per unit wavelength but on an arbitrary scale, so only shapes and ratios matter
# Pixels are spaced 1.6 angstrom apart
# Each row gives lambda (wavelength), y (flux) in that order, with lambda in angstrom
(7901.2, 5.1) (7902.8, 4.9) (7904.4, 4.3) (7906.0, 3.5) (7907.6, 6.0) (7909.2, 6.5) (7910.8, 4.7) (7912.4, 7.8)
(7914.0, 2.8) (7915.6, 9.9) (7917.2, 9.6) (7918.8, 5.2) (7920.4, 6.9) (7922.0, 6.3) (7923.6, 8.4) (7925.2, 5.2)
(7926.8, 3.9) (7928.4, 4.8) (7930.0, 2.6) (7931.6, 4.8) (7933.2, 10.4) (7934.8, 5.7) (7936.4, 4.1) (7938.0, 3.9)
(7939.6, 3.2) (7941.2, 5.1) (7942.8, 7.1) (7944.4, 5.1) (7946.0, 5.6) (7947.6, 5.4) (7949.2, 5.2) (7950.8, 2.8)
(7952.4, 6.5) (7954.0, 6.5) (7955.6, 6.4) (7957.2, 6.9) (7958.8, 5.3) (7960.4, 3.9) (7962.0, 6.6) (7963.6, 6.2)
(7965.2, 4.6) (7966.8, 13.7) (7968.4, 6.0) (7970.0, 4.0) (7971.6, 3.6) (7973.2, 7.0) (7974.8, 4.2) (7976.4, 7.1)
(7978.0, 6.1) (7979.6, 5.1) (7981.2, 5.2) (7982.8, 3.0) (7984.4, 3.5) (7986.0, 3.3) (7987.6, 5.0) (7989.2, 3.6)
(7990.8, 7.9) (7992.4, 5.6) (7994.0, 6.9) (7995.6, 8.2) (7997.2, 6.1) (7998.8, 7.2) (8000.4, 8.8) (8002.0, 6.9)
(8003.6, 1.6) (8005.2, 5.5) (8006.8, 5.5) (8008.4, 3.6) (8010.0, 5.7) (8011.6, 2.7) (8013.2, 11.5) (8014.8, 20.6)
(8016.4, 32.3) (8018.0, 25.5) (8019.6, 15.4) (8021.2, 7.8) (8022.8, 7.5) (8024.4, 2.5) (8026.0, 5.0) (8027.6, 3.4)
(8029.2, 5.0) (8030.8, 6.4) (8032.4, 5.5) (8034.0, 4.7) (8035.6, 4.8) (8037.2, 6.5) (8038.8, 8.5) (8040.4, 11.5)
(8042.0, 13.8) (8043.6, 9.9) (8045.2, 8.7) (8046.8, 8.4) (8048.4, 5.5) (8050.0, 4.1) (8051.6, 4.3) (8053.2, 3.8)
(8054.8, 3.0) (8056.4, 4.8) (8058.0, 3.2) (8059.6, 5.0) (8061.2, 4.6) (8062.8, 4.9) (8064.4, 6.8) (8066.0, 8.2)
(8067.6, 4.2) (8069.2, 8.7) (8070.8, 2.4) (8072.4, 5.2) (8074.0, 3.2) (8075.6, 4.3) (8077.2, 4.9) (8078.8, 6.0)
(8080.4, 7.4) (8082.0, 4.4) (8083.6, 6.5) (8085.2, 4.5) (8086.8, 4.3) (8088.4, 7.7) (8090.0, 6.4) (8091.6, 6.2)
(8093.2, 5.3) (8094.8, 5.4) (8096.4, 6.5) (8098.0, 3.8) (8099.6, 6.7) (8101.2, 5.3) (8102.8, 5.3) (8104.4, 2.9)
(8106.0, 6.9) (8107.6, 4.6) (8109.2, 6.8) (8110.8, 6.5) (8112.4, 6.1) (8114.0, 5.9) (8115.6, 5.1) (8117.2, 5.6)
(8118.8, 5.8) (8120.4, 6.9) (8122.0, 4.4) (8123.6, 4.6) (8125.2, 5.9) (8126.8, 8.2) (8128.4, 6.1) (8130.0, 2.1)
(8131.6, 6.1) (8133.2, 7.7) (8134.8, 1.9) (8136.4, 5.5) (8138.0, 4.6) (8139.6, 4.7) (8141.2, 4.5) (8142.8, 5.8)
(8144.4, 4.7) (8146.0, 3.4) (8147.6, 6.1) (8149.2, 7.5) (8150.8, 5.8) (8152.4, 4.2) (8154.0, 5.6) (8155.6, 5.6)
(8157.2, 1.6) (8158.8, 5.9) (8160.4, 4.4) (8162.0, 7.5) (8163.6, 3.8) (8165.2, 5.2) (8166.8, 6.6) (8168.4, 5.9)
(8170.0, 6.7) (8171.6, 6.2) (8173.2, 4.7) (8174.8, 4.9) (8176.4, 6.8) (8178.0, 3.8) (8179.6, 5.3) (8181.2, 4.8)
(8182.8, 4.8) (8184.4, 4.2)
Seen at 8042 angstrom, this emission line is [N II] 6583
